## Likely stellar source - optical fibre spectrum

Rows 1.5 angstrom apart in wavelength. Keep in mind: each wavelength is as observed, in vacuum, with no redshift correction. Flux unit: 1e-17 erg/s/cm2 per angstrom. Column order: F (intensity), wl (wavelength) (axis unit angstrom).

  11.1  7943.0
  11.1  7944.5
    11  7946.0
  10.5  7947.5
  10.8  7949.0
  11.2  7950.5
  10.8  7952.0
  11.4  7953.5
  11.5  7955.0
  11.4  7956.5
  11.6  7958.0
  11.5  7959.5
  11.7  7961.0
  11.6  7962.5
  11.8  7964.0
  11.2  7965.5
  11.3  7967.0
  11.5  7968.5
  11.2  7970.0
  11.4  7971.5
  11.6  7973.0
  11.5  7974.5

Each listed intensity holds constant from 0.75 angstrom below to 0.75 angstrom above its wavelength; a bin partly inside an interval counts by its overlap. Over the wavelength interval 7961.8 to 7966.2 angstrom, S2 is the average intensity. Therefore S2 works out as 11.5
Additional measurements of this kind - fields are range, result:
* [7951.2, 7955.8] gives 11.2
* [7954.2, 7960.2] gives 11.5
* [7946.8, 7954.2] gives 10.9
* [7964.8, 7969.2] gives 11.3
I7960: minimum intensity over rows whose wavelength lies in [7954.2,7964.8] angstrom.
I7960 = 11.4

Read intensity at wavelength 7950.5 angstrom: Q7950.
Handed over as 11.2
